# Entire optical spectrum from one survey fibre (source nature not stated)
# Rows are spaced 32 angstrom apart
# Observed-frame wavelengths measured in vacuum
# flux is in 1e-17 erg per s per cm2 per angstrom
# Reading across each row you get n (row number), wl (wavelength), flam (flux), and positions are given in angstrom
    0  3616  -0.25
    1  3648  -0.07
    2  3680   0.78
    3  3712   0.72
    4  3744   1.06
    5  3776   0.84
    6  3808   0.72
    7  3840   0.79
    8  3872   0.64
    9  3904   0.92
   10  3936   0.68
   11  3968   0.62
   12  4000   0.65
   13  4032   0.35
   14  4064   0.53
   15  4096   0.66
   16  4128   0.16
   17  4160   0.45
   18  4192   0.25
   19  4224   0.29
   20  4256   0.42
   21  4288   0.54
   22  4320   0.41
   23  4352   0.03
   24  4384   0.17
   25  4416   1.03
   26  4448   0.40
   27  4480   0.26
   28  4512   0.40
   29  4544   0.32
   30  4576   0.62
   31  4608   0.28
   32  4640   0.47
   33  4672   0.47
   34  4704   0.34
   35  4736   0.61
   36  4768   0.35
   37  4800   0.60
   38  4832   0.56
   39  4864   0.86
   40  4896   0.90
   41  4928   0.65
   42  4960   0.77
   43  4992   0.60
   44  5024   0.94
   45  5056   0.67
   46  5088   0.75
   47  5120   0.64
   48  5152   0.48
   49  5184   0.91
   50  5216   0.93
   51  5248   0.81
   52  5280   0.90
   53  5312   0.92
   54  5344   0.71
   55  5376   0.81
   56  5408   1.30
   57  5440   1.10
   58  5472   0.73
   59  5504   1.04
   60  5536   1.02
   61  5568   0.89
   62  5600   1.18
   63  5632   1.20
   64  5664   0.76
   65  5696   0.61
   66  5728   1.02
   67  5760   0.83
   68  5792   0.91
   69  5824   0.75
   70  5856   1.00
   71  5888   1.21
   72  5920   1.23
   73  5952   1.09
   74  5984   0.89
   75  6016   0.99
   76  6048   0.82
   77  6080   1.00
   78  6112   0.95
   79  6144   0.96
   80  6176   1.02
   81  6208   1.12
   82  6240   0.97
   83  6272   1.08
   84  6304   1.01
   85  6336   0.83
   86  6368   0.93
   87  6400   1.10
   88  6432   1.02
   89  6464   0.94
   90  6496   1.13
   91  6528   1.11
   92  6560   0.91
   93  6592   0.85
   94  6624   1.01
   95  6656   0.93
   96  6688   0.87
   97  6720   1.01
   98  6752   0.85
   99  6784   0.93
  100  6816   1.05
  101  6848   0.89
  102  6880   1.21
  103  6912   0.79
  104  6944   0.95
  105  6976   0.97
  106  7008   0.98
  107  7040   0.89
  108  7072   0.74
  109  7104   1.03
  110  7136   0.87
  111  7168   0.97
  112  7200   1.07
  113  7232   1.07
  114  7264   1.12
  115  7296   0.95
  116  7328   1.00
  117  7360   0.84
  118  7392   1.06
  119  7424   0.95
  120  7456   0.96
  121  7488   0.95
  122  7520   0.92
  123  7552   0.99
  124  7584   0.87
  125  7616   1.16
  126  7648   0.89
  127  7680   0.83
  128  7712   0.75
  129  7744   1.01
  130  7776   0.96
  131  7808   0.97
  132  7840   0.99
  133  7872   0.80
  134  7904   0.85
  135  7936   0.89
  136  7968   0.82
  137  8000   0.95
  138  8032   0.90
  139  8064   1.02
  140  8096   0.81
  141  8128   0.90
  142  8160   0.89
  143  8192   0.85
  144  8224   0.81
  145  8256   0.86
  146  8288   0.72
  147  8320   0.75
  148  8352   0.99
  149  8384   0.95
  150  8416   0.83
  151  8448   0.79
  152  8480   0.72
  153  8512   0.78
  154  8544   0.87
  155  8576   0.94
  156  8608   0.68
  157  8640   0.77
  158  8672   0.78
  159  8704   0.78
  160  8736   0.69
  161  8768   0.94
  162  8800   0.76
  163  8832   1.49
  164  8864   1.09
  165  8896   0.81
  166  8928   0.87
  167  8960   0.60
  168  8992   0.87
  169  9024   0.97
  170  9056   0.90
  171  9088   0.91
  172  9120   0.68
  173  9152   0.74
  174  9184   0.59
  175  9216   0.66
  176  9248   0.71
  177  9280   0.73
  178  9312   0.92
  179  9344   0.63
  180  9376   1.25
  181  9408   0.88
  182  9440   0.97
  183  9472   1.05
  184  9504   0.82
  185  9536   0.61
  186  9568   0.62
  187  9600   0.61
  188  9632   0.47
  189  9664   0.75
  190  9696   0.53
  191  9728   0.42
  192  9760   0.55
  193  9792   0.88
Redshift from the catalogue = 0.35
